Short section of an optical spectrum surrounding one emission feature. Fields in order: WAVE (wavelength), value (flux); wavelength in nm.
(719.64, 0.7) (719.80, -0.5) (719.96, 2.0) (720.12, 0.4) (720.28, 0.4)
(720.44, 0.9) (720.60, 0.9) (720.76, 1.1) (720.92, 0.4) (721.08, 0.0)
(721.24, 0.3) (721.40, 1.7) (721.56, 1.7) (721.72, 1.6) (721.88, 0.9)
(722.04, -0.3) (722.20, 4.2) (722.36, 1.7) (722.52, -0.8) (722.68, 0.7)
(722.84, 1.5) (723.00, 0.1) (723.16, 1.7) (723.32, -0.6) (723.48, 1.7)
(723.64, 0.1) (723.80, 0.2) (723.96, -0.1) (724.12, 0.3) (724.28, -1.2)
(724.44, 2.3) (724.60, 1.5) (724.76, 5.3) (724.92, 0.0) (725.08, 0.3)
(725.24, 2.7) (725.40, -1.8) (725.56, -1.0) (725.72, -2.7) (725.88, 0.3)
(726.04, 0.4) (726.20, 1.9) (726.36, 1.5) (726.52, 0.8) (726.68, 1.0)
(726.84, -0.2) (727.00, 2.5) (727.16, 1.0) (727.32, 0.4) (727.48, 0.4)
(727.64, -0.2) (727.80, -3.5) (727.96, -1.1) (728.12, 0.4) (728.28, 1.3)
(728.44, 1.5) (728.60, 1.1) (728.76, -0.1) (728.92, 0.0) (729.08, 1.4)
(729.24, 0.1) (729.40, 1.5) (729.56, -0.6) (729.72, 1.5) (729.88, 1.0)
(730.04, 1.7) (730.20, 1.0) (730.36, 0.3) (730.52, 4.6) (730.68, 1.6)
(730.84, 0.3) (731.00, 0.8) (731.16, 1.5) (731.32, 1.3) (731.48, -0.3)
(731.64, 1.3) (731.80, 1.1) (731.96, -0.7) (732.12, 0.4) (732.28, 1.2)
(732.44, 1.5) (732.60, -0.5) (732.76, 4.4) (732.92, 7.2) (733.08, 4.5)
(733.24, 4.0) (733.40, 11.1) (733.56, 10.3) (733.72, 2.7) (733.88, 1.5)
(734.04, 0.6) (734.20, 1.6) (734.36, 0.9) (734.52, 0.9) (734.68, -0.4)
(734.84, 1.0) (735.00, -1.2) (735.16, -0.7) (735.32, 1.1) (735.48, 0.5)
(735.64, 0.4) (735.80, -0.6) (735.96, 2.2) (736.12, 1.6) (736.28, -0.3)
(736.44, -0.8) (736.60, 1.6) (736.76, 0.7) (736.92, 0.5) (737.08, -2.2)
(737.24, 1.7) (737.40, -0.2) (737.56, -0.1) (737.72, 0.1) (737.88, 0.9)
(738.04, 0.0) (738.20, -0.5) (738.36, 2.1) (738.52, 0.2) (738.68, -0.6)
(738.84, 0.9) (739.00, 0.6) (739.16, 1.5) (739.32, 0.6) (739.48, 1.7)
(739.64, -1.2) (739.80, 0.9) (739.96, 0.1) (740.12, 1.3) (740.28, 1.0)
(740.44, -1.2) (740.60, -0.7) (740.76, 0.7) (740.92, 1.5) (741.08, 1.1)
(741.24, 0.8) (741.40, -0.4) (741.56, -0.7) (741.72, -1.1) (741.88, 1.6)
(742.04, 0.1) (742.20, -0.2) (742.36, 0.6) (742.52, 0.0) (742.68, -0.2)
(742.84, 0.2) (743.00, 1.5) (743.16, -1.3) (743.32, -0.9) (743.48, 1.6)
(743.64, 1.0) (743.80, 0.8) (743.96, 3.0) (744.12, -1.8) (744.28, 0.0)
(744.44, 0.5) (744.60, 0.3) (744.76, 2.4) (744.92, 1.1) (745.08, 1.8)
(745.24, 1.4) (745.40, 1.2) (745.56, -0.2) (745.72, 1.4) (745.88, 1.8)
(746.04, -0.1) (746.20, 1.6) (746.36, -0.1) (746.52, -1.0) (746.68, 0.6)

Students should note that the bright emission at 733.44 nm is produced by [O II]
